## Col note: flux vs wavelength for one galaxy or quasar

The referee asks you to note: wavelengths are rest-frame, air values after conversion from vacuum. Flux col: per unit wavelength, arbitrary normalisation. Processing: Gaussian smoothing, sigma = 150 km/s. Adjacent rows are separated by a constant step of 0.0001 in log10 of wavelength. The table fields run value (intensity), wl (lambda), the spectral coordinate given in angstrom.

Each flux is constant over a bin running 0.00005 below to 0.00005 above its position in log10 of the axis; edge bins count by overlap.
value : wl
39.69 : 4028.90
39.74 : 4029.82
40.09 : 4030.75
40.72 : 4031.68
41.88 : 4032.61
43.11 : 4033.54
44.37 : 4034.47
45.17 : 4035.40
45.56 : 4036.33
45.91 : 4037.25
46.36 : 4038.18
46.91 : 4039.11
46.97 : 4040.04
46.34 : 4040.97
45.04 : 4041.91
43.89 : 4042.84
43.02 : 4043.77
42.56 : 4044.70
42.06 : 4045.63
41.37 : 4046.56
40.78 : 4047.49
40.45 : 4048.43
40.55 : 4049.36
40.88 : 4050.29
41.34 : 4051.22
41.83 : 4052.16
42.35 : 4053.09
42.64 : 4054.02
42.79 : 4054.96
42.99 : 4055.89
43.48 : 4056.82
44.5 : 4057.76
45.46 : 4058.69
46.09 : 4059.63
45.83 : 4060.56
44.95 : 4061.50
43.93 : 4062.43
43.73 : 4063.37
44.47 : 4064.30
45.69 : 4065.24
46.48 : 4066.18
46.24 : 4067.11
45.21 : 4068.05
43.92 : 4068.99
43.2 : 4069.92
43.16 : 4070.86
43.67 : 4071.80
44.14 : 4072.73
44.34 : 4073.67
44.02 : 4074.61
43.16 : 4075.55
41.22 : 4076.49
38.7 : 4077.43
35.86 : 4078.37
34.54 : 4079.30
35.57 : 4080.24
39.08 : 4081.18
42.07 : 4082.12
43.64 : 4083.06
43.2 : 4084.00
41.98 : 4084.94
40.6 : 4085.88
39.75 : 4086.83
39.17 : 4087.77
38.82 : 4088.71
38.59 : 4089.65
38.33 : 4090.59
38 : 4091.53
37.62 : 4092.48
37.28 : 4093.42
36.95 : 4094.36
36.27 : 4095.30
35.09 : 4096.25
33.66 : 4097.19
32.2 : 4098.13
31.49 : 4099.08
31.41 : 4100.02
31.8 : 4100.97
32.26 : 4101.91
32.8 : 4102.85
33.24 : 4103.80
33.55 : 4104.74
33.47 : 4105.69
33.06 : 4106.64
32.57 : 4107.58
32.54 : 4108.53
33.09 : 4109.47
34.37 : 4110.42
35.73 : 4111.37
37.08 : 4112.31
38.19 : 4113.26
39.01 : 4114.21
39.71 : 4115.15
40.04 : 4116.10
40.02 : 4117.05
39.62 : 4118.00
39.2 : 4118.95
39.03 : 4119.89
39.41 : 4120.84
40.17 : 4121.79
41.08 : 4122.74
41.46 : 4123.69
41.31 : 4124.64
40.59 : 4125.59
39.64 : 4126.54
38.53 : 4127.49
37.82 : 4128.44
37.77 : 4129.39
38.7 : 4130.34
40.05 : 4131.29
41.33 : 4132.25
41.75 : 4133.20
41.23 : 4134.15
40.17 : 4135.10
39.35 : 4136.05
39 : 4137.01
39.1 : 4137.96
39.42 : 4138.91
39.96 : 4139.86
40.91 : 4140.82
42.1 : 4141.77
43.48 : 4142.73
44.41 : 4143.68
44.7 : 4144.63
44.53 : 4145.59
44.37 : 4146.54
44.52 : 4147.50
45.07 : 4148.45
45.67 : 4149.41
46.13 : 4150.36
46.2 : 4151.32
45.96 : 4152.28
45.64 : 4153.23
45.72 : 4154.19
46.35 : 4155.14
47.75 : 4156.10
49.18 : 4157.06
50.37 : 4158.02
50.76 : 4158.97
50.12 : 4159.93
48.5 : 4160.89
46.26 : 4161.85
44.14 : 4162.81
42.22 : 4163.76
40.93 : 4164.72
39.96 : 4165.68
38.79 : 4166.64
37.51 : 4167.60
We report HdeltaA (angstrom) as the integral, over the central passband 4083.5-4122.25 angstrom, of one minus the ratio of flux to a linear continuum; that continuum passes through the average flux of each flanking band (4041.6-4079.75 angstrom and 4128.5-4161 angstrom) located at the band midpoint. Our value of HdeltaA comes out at 6.0 angstrom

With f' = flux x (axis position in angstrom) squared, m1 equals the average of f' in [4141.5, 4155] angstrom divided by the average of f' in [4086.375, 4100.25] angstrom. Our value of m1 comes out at 1.3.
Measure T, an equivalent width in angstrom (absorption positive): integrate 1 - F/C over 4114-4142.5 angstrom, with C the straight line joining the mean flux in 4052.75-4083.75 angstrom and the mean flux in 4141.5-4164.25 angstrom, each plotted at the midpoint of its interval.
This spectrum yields 3.3 angstrom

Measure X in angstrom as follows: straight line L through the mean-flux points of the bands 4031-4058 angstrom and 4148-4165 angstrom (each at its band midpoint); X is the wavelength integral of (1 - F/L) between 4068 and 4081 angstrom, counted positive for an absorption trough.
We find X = 0.84 angstrom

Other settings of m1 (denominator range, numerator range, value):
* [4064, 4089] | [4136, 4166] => 1.10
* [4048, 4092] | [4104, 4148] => 0.96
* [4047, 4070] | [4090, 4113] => 0.81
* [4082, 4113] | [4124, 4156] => 1.20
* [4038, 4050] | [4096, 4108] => 0.78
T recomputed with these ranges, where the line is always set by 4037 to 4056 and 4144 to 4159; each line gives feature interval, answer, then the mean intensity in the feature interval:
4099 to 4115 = 3.9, 34.1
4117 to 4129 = 1.5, 39.8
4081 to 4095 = 1.5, 39.6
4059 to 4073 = -0.3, 44.7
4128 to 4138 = 1.3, 39.7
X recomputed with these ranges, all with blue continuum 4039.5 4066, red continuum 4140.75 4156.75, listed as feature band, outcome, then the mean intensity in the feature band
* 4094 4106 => 2.95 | 33.4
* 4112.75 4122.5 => 1.11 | 39.5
